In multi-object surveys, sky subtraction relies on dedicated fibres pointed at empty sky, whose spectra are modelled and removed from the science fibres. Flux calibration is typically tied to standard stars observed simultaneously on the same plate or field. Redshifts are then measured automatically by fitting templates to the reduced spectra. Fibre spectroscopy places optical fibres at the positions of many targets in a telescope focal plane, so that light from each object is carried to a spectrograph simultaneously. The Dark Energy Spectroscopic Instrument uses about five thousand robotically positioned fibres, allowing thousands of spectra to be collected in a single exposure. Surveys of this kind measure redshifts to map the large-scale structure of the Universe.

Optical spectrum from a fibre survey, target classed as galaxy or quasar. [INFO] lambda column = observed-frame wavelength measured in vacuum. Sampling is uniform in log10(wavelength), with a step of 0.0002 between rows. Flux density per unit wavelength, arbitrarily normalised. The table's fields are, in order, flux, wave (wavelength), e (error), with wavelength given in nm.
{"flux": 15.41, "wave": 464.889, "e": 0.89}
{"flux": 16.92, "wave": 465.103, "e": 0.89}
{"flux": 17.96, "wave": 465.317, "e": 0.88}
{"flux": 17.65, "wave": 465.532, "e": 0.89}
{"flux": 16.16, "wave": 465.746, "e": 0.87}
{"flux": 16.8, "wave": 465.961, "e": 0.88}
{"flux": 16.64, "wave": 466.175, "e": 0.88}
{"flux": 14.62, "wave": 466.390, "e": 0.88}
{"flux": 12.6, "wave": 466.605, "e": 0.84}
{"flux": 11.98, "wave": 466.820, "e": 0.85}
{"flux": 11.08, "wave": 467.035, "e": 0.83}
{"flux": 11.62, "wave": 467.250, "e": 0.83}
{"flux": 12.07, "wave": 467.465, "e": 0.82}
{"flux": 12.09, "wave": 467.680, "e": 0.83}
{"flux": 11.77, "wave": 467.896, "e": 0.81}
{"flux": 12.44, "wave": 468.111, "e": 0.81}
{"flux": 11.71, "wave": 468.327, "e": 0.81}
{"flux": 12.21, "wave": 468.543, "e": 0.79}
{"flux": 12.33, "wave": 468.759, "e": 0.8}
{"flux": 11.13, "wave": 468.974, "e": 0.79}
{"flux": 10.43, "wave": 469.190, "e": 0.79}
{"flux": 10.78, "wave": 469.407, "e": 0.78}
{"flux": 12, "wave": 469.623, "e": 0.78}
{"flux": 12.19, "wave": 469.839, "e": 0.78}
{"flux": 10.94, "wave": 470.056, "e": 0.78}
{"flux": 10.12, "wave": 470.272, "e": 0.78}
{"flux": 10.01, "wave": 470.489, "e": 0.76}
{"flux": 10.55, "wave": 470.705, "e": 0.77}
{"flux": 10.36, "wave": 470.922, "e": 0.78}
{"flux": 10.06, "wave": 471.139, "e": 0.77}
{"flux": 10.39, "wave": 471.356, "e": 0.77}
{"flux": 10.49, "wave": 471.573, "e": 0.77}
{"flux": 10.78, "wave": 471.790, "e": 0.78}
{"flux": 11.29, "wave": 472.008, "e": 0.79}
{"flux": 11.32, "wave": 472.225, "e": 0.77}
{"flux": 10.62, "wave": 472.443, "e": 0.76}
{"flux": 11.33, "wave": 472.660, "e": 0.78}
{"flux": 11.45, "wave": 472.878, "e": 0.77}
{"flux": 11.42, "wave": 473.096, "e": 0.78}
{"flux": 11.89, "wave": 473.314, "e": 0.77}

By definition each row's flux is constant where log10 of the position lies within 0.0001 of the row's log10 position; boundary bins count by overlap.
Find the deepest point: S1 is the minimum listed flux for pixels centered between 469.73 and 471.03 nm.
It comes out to 10.01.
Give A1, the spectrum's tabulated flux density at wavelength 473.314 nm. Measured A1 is 11.89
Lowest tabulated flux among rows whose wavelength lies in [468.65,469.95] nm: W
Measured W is 10.43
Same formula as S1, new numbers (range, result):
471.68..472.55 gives 10.62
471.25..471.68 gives 10.39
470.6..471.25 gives 10.06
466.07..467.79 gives 11.08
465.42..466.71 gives 12.6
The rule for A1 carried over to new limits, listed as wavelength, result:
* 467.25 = 11.62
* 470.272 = 10.12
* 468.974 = 11.13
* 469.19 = 10.43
